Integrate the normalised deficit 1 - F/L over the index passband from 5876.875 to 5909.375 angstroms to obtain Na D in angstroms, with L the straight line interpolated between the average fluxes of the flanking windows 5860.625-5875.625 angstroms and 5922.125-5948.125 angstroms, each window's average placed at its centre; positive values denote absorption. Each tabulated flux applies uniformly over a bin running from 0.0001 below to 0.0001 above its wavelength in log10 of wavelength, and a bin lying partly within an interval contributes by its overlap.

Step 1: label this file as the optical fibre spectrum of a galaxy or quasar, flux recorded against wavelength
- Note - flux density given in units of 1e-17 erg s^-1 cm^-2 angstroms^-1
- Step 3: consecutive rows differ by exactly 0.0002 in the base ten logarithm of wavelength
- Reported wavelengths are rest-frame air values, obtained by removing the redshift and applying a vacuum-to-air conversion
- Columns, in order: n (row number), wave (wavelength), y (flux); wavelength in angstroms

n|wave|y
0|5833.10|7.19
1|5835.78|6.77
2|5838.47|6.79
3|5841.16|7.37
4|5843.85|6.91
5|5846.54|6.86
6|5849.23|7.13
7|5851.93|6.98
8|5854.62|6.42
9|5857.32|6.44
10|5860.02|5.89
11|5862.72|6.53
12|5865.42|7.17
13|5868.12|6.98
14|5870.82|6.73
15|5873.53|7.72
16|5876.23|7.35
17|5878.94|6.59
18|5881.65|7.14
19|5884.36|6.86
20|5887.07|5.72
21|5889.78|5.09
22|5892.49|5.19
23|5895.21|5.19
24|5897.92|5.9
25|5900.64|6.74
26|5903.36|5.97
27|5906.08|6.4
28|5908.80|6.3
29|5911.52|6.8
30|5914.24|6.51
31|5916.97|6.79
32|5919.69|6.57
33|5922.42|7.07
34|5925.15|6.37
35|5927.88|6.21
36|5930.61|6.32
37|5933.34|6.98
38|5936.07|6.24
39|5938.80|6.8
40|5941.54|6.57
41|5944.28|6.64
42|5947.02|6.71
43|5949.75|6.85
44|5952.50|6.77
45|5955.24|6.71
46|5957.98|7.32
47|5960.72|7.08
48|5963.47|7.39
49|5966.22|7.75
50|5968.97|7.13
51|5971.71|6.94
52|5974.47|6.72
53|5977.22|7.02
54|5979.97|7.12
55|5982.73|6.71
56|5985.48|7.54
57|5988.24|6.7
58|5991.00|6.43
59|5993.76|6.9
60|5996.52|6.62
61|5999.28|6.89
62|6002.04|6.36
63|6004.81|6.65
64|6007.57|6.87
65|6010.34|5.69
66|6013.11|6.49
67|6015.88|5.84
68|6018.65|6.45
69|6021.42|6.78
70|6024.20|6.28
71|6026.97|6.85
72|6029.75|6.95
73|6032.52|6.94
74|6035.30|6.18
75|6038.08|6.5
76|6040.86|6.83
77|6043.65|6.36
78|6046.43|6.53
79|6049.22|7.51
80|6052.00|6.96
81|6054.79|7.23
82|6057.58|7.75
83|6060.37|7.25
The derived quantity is 3.4 angstroms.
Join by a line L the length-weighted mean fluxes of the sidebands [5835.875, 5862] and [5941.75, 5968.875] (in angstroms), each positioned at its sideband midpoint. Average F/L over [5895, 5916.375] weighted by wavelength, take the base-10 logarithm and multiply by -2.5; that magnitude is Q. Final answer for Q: 0.10 mag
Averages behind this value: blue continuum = 6.75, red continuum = 7.01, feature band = 6.3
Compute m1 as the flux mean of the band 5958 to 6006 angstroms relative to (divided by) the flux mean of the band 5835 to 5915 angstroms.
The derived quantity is 1.06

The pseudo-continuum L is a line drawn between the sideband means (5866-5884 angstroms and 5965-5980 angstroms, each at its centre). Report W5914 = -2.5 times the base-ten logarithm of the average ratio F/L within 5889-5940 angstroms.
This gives 0.13 mag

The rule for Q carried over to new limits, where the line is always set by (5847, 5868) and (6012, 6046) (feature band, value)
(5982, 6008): -0.03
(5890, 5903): 0.16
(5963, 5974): -0.10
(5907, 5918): 0.01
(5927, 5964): -0.02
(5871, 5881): -0.08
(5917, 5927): -0.01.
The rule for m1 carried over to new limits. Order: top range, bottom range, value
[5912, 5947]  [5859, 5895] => 1.02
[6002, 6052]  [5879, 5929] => 1.05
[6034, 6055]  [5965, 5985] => 0.95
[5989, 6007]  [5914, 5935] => 1.01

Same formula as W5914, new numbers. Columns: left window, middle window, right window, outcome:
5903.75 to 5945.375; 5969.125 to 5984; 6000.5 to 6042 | -0.06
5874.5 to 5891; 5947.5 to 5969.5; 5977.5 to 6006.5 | -0.06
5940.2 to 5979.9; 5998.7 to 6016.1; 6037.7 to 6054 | 0.08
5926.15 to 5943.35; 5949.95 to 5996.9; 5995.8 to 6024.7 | -0.08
